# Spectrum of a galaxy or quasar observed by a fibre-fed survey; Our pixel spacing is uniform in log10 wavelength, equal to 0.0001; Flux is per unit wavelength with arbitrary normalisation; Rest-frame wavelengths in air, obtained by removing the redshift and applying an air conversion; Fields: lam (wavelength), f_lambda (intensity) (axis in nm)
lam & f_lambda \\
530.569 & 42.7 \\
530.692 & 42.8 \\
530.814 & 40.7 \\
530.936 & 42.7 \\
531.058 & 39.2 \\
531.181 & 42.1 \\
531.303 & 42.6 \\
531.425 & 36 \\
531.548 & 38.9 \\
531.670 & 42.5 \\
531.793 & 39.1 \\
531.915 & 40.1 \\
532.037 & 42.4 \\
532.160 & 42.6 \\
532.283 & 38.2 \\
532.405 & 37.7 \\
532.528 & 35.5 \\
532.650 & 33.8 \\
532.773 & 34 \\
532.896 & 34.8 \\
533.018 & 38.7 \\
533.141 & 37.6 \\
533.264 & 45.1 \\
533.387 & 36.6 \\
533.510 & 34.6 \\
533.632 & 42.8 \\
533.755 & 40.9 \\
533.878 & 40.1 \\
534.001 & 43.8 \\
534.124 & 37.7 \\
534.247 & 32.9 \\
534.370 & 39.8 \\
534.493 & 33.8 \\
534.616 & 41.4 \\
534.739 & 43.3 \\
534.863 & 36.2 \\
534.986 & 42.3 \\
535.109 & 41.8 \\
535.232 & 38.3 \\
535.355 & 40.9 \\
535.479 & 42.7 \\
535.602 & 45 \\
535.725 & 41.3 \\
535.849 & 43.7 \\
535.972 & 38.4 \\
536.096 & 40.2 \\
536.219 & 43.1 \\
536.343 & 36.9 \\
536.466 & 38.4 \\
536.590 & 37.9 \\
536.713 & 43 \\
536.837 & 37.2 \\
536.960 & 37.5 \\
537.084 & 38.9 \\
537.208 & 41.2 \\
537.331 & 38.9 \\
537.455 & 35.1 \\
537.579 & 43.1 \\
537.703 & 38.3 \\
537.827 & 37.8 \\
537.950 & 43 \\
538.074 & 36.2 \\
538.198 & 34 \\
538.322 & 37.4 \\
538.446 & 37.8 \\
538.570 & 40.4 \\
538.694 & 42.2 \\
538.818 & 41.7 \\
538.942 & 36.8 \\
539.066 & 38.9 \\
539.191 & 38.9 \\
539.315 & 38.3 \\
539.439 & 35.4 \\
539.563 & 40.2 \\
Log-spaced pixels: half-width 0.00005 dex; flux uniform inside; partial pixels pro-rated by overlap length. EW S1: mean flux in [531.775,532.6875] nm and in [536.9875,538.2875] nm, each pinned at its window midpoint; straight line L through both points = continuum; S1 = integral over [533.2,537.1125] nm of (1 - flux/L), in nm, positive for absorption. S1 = -0.12 nm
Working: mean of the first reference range 38.8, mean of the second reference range 38.6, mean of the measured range 39.9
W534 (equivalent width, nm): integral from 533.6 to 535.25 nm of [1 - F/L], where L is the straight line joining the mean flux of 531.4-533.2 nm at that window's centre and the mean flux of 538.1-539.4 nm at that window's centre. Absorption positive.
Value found -0.06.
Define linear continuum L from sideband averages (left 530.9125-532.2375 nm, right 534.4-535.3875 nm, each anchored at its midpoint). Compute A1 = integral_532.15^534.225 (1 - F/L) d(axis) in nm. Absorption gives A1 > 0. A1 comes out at 0.10 nm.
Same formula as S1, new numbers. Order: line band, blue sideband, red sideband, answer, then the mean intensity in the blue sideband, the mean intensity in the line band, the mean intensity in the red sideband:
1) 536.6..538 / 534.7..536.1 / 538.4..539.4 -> 0.027 nm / 41.2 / 39.4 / 39.3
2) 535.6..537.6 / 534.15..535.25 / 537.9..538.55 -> -0.079 nm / 38.9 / 39.8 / 37.7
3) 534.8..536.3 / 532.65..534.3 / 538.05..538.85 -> -0.106 nm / 38.3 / 41.1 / 38.5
